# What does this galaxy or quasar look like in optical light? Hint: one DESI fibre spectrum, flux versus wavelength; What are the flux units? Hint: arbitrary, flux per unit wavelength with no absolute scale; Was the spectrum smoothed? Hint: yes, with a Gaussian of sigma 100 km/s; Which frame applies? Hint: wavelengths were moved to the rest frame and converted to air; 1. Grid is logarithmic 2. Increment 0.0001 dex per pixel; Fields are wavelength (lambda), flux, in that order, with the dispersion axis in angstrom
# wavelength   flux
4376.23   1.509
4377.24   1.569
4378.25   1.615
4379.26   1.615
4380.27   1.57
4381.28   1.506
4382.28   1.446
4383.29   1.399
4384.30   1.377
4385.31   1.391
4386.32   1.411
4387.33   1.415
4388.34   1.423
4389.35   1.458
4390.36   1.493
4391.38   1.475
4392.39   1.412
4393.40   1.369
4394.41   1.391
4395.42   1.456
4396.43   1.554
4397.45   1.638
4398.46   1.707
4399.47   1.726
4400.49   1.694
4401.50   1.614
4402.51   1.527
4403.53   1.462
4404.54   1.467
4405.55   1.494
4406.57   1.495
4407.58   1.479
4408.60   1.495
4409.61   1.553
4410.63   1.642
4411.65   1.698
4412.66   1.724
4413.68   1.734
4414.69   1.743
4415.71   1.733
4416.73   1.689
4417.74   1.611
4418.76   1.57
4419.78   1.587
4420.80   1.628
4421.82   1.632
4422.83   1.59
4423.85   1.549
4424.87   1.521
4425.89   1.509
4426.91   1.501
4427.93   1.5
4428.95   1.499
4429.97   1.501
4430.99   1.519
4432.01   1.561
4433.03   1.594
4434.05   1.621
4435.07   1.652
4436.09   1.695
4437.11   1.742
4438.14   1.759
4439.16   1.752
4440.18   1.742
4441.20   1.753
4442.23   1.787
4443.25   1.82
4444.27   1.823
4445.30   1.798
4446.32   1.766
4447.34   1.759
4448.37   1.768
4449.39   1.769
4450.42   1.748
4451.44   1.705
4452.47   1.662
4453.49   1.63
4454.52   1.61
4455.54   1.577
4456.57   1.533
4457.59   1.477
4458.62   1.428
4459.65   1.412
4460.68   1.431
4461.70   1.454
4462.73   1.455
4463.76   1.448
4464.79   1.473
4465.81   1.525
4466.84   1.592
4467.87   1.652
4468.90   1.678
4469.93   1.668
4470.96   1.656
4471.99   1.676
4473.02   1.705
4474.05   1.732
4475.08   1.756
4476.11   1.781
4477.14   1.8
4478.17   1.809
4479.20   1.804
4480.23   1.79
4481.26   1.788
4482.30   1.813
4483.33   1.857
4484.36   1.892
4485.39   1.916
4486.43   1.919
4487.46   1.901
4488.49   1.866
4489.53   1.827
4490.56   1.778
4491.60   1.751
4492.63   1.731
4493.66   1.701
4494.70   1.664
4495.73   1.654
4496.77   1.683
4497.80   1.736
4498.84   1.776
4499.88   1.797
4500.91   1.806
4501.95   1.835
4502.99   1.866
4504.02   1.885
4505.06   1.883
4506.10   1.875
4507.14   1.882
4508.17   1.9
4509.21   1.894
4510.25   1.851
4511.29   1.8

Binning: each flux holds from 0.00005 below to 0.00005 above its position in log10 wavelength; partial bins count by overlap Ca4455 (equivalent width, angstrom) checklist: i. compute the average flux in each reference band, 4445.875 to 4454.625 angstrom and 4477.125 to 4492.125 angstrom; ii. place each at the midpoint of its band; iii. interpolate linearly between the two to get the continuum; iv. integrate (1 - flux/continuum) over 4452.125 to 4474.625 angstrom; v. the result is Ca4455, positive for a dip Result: 2.5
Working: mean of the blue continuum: 1.72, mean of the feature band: 1.57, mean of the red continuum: 1.84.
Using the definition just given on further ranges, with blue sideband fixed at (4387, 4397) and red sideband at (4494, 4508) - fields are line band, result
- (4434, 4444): -0.9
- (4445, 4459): -0.2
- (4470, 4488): -0.7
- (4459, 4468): 1.0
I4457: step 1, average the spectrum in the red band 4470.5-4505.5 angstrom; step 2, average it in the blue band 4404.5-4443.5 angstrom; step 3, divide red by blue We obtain 1.10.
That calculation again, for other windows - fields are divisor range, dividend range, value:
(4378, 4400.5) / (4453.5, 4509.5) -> 1.15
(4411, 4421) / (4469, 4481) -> 1.04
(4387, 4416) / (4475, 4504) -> 1.16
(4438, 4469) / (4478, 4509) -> 1.11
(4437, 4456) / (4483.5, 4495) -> 1.05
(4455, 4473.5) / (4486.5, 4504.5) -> 1.15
